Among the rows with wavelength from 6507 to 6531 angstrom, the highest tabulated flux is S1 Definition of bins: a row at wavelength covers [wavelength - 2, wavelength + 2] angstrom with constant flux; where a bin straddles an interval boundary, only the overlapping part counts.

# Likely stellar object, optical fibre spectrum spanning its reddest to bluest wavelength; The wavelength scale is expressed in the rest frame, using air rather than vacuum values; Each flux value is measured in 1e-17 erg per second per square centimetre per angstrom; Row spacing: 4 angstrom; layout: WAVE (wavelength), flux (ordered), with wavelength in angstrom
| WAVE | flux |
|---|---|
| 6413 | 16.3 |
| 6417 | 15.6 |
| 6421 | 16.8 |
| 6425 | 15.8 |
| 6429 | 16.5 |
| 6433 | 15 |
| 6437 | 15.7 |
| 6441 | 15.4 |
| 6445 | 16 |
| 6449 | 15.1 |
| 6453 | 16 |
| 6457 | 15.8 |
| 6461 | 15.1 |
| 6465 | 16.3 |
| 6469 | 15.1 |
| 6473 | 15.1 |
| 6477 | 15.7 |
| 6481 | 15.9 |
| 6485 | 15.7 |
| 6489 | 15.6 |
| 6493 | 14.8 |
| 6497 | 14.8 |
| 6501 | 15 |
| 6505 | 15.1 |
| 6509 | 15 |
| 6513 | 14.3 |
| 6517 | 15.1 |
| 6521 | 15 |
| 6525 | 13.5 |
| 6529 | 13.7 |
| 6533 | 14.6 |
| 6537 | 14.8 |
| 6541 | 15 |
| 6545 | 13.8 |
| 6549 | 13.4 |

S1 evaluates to 15.1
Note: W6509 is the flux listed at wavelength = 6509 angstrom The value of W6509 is 15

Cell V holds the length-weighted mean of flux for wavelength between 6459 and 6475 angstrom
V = 15.4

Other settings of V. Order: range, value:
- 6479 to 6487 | 15.8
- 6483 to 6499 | 15.2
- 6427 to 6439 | 15.7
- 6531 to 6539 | 14.7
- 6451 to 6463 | 15.6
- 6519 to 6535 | 14.2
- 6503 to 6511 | 15.1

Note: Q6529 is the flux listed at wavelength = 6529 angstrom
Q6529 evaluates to 13.7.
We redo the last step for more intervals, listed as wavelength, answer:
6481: 15.9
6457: 15.8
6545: 13.8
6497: 14.8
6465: 16.3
